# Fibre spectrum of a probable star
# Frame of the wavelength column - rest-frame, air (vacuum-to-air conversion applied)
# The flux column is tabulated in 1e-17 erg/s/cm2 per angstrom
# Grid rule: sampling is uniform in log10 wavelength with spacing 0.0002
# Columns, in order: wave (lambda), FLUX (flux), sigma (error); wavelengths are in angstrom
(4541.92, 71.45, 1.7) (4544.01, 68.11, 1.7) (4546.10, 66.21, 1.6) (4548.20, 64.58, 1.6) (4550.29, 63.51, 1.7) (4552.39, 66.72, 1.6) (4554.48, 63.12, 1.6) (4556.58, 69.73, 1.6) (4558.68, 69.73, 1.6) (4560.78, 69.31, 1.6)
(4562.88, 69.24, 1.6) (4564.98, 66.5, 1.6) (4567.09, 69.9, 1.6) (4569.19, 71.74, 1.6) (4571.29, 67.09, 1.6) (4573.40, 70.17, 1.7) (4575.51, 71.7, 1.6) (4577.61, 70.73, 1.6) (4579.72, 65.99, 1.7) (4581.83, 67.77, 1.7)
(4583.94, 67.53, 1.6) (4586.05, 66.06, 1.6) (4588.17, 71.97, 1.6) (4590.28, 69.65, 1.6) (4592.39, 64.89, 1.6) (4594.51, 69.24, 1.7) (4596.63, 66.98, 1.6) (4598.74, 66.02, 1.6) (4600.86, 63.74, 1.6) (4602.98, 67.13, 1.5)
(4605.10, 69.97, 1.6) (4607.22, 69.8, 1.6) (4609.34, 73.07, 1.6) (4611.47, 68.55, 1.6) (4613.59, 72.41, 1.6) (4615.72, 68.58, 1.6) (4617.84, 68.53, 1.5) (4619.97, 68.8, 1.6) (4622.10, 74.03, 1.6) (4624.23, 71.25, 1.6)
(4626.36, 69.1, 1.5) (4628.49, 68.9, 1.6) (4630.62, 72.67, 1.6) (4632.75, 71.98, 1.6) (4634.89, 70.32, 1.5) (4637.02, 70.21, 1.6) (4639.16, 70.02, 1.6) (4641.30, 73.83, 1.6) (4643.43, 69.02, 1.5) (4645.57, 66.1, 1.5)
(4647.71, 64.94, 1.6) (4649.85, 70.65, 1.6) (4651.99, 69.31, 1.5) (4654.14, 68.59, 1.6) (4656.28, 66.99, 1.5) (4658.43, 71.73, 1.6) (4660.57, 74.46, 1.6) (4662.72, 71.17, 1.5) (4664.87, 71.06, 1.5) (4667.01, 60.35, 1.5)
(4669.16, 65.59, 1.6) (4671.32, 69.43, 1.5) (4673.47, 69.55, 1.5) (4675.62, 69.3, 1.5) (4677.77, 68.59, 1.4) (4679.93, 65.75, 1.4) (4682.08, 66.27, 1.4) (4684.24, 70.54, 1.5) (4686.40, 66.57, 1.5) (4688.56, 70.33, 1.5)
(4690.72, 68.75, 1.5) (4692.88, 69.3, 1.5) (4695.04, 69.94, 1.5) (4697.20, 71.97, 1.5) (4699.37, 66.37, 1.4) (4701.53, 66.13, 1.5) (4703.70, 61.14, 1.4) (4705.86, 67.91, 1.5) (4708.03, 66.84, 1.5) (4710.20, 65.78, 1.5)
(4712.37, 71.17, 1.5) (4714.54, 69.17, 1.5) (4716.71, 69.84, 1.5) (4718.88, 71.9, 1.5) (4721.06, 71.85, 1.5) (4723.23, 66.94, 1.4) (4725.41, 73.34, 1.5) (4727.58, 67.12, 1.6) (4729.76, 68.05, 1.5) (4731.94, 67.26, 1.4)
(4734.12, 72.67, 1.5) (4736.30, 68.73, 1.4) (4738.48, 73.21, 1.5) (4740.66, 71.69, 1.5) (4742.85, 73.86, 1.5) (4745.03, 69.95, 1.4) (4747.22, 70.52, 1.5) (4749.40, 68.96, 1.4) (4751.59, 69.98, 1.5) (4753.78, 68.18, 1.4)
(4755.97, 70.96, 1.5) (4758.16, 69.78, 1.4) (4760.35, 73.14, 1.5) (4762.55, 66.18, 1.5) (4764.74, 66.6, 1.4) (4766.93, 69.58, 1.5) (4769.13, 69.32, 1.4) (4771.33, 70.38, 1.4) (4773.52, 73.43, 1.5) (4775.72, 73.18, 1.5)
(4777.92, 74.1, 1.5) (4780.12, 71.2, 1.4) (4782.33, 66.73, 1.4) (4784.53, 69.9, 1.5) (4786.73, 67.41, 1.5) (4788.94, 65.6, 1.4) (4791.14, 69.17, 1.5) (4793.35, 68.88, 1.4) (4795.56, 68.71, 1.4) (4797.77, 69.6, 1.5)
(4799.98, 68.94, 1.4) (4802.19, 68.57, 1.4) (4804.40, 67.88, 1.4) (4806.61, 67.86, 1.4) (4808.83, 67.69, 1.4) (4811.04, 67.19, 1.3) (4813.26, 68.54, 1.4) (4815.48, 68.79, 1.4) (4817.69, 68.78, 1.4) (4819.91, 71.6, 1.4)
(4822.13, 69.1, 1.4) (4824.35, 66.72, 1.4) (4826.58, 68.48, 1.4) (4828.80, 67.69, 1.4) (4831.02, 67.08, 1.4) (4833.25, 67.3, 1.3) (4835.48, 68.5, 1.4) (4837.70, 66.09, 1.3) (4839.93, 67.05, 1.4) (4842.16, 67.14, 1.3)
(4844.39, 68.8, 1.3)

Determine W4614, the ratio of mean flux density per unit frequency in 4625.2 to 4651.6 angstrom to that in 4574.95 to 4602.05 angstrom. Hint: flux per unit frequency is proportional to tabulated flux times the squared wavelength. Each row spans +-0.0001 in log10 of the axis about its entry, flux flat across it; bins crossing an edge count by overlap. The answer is 1.05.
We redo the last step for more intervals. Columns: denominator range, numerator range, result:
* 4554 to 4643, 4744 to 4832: 1.08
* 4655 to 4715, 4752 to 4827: 1.06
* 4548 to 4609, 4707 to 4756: 1.10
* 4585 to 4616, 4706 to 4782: 1.09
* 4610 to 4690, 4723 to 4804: 1.06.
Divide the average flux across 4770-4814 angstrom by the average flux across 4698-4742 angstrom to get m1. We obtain 1.01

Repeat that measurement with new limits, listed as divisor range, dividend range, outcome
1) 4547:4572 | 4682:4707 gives 1.01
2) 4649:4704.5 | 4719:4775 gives 1.02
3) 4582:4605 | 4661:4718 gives 1.01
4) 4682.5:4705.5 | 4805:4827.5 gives 1.01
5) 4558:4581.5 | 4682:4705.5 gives 0.98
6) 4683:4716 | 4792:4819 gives 1.01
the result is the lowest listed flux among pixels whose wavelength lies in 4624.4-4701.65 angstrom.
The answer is 60.35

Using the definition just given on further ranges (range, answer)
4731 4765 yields 66.18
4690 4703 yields 66.13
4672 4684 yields 65.75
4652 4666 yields 66.99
